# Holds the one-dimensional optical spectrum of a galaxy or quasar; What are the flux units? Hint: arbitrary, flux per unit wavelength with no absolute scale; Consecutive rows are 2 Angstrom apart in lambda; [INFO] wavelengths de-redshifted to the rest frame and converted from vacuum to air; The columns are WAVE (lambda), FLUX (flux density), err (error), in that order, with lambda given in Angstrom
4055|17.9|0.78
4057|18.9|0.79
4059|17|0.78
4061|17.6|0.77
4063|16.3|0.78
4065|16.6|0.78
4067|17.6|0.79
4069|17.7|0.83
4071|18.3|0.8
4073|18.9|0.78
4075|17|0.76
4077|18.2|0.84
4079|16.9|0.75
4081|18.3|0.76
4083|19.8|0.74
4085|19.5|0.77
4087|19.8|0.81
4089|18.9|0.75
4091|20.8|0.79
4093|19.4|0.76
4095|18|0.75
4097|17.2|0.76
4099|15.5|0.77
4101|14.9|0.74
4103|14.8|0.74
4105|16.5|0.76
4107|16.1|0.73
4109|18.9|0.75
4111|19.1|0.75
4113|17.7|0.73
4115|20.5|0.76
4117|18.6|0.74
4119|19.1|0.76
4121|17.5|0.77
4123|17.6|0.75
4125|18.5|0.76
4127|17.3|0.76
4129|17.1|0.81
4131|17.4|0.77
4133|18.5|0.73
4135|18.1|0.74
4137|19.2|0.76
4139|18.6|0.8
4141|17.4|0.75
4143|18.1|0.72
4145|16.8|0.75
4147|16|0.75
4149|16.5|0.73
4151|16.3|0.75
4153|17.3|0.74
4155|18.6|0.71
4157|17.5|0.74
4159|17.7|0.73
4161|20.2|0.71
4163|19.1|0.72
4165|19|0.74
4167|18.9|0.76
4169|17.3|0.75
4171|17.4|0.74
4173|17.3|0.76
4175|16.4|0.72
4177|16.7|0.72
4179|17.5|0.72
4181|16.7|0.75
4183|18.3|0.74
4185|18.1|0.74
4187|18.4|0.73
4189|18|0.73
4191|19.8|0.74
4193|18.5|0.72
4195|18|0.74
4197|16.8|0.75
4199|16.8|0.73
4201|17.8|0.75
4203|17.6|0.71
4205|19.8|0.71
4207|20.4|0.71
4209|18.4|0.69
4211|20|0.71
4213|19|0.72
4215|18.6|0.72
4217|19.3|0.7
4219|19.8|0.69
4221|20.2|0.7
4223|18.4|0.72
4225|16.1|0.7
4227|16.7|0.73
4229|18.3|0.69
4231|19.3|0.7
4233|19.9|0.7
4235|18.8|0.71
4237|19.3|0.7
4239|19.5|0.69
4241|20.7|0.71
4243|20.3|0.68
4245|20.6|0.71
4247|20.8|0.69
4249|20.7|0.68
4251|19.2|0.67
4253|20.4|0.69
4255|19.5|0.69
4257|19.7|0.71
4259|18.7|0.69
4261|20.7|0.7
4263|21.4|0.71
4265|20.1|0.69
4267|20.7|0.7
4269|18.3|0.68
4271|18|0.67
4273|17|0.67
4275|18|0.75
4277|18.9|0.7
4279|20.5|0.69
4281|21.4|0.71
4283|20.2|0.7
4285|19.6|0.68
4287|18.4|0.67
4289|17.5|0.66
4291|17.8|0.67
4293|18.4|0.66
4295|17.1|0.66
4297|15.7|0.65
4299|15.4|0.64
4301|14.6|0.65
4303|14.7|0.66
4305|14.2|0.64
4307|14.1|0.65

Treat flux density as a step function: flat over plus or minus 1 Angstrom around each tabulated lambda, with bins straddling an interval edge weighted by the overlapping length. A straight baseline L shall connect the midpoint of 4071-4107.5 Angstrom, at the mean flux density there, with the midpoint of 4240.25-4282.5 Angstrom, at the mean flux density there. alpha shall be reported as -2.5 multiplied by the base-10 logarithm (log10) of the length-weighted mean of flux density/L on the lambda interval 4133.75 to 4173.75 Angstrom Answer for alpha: 0.04 mag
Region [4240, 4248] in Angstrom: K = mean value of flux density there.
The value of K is 20.6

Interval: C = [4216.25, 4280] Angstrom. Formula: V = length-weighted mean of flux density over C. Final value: 19.4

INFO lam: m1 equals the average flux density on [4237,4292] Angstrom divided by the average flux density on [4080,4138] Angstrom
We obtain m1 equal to 1.08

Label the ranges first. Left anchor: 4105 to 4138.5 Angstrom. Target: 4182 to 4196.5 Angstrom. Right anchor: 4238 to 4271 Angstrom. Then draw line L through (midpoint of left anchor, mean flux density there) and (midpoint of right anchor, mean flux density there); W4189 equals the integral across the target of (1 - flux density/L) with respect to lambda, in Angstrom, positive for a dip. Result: 0.5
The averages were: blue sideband 18.2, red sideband 20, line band 18.4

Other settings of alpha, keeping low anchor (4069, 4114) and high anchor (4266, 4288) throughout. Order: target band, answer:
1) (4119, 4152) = 0.04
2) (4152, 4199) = 0.03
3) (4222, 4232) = 0.06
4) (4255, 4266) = -0.06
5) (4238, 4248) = -0.08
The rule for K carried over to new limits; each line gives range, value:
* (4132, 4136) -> 18.3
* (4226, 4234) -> 18.6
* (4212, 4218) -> 19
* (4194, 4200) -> 17.2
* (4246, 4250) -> 20.8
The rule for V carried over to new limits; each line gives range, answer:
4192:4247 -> 18.9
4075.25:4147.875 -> 18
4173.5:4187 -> 17.4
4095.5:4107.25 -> 15.9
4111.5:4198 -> 17.9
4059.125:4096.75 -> 18.3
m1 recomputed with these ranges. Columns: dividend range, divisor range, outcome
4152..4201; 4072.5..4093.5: 0.95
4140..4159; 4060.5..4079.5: 0.98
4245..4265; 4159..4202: 1.12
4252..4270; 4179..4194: 1.10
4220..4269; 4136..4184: 1.10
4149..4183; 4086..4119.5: 0.99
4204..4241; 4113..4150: 1.06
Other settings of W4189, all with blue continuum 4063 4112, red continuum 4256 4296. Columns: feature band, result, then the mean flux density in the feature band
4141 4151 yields 0.8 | 16.9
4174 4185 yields 0.7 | 17.2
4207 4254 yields -1.3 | 19.3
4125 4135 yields 0.2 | 17.7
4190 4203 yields 0.5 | 17.9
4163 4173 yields 0.1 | 18.2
